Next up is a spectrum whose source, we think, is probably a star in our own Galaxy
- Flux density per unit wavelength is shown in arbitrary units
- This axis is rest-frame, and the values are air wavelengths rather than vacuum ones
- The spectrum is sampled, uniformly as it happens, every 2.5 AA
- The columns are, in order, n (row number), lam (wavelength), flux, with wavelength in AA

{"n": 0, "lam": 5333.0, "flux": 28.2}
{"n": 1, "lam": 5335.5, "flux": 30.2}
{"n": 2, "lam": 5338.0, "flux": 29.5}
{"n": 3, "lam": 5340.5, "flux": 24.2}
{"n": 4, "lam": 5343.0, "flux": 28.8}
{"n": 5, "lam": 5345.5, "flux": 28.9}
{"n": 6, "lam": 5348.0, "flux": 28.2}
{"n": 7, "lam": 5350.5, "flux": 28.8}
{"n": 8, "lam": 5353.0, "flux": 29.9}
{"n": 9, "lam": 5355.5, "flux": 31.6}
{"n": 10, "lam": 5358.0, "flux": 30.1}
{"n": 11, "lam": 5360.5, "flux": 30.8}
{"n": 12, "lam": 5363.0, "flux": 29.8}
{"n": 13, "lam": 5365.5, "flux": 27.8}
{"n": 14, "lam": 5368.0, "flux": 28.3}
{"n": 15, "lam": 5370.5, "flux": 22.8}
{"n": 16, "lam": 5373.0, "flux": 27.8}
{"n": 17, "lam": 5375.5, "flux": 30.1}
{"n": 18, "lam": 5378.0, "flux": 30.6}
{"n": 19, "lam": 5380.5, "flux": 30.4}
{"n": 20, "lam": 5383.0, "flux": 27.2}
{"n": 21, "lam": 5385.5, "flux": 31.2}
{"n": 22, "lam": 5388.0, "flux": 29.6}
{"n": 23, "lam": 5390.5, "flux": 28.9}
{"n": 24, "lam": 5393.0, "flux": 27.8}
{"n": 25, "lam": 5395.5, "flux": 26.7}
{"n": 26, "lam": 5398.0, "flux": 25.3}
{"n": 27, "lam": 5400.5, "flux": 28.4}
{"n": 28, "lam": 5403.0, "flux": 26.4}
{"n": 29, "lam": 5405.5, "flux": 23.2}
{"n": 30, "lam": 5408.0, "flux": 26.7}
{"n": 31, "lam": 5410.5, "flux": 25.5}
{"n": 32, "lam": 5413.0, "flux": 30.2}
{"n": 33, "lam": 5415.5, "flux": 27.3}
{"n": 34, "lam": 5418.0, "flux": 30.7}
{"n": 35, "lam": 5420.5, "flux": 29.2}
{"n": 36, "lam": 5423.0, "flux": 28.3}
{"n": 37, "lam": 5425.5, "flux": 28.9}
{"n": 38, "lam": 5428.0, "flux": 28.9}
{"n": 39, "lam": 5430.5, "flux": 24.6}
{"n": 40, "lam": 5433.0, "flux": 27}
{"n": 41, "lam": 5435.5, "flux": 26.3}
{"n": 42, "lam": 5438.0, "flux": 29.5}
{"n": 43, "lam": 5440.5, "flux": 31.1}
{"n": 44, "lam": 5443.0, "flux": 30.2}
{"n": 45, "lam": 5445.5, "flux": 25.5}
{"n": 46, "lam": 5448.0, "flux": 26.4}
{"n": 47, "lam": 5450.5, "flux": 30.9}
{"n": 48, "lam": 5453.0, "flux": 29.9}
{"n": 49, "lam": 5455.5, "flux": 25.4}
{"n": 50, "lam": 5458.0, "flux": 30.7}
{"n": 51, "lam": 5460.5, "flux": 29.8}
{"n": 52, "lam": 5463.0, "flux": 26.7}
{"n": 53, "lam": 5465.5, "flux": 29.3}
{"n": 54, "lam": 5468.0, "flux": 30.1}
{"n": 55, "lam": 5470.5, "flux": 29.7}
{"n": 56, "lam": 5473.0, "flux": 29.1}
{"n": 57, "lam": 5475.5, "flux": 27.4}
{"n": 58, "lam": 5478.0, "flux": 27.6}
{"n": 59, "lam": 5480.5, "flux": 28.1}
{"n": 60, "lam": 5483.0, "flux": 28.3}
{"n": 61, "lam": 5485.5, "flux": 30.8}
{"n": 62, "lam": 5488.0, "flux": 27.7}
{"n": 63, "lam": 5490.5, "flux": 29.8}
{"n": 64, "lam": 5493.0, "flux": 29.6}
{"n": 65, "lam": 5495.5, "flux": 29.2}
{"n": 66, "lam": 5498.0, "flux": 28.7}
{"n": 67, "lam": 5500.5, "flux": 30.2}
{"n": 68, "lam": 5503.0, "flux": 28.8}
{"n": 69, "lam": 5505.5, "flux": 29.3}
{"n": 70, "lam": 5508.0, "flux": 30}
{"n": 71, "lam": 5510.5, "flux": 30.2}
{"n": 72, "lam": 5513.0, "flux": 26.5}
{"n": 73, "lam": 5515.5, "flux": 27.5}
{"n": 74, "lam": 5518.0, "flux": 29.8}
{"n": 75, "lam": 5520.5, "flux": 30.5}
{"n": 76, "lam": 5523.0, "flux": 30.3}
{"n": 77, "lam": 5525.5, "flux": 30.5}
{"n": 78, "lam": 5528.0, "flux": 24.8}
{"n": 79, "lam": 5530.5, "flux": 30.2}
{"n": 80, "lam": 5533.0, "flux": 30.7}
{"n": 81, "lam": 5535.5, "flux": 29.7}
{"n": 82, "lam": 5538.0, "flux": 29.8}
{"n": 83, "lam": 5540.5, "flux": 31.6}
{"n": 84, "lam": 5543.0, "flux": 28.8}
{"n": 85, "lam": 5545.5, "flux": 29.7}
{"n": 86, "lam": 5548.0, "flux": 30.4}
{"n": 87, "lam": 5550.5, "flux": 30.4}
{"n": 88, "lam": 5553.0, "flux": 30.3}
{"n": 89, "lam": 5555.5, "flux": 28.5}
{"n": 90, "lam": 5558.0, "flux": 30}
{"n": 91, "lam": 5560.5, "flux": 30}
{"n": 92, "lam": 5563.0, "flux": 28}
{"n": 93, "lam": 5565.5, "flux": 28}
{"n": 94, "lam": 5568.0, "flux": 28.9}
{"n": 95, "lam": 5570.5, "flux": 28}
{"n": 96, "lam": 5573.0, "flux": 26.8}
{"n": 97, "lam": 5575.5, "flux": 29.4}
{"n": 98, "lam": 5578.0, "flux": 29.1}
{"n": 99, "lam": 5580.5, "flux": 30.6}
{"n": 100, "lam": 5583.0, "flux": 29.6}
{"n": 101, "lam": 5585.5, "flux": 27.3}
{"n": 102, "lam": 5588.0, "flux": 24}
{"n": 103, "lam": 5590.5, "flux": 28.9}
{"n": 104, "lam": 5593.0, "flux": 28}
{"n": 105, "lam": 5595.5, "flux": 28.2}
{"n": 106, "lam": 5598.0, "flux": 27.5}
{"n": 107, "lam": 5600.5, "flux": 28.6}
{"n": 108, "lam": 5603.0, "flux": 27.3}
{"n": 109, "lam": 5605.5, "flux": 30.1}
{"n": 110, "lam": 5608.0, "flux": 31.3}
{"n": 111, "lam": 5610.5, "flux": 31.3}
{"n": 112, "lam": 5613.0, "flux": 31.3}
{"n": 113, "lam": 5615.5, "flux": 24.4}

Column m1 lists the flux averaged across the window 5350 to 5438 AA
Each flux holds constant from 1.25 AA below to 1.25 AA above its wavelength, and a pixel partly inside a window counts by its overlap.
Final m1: 28.2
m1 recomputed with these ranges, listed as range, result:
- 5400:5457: 27.9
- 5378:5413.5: 27.7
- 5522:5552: 29.7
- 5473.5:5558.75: 29.3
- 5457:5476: 29.1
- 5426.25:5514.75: 28.7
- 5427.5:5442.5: 28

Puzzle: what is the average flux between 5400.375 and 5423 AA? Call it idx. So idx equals 27.5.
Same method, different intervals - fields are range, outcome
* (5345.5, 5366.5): 29.6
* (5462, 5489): 28.6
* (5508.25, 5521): 28.9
